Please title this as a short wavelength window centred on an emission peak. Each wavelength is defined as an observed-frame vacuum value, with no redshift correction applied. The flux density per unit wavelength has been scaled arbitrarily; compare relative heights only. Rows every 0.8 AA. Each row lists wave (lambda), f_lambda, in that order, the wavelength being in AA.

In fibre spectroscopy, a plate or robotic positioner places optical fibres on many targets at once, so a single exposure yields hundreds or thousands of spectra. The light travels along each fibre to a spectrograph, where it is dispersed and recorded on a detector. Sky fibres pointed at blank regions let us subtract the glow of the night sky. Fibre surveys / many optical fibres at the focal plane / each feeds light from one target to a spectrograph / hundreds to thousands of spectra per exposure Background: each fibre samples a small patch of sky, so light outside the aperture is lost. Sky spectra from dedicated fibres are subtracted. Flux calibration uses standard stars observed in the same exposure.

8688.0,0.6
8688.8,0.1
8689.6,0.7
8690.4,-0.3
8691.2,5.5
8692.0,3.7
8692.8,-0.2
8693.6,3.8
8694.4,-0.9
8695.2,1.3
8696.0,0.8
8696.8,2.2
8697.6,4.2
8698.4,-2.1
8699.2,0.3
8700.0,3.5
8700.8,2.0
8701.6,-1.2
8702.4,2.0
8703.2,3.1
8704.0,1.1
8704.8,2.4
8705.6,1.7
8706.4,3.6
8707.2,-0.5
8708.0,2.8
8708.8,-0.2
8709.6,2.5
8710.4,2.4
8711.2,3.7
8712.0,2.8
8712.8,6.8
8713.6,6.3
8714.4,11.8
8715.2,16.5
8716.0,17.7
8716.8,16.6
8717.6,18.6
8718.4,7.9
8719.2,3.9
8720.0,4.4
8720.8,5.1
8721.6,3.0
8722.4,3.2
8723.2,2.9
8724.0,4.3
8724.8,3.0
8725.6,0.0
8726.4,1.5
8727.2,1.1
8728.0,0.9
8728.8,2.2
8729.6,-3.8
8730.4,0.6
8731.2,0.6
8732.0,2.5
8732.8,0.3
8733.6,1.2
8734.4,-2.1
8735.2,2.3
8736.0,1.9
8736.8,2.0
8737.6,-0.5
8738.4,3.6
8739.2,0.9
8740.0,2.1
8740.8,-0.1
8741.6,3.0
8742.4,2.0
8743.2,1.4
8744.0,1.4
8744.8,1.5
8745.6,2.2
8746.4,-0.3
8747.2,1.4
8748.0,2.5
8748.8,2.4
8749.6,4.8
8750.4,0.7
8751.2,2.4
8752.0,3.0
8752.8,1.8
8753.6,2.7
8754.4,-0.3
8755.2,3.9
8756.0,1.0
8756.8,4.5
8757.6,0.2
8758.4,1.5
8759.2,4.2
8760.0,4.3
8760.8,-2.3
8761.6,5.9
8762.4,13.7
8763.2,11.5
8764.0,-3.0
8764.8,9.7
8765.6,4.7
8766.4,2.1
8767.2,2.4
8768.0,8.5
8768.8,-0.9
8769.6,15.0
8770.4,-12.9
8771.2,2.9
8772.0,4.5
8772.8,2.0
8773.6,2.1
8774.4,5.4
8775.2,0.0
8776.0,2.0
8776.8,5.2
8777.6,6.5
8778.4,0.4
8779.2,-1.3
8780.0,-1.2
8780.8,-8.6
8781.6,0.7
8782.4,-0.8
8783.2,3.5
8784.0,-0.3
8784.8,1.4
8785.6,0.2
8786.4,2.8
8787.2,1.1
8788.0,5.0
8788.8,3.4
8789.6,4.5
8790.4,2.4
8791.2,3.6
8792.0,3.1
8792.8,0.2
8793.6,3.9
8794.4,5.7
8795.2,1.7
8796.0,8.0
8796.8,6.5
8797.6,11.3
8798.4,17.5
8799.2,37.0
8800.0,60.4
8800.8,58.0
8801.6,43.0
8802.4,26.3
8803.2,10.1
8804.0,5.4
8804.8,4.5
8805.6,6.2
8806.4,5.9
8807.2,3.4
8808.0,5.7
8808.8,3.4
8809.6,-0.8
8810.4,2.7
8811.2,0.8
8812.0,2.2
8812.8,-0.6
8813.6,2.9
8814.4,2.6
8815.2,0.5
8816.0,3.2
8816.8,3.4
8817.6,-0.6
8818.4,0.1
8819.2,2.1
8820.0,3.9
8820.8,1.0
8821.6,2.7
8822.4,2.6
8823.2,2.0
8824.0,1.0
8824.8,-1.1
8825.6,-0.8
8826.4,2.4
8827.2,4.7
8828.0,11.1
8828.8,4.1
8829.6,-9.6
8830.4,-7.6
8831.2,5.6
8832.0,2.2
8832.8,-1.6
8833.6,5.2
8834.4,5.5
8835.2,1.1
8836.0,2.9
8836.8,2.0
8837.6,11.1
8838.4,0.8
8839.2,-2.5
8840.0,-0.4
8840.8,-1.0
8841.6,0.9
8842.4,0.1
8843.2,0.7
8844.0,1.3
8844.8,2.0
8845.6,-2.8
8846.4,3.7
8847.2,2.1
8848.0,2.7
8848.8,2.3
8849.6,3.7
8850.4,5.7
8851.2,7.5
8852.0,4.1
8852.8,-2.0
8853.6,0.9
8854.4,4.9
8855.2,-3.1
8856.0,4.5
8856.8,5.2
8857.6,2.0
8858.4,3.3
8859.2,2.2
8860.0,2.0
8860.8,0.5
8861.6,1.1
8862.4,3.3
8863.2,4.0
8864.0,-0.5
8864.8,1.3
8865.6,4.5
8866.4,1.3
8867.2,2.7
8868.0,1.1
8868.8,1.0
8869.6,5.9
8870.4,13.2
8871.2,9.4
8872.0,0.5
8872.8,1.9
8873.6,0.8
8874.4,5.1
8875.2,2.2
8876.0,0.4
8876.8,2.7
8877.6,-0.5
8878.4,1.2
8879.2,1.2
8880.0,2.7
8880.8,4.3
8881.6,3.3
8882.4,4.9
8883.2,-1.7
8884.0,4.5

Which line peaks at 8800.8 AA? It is [O III]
